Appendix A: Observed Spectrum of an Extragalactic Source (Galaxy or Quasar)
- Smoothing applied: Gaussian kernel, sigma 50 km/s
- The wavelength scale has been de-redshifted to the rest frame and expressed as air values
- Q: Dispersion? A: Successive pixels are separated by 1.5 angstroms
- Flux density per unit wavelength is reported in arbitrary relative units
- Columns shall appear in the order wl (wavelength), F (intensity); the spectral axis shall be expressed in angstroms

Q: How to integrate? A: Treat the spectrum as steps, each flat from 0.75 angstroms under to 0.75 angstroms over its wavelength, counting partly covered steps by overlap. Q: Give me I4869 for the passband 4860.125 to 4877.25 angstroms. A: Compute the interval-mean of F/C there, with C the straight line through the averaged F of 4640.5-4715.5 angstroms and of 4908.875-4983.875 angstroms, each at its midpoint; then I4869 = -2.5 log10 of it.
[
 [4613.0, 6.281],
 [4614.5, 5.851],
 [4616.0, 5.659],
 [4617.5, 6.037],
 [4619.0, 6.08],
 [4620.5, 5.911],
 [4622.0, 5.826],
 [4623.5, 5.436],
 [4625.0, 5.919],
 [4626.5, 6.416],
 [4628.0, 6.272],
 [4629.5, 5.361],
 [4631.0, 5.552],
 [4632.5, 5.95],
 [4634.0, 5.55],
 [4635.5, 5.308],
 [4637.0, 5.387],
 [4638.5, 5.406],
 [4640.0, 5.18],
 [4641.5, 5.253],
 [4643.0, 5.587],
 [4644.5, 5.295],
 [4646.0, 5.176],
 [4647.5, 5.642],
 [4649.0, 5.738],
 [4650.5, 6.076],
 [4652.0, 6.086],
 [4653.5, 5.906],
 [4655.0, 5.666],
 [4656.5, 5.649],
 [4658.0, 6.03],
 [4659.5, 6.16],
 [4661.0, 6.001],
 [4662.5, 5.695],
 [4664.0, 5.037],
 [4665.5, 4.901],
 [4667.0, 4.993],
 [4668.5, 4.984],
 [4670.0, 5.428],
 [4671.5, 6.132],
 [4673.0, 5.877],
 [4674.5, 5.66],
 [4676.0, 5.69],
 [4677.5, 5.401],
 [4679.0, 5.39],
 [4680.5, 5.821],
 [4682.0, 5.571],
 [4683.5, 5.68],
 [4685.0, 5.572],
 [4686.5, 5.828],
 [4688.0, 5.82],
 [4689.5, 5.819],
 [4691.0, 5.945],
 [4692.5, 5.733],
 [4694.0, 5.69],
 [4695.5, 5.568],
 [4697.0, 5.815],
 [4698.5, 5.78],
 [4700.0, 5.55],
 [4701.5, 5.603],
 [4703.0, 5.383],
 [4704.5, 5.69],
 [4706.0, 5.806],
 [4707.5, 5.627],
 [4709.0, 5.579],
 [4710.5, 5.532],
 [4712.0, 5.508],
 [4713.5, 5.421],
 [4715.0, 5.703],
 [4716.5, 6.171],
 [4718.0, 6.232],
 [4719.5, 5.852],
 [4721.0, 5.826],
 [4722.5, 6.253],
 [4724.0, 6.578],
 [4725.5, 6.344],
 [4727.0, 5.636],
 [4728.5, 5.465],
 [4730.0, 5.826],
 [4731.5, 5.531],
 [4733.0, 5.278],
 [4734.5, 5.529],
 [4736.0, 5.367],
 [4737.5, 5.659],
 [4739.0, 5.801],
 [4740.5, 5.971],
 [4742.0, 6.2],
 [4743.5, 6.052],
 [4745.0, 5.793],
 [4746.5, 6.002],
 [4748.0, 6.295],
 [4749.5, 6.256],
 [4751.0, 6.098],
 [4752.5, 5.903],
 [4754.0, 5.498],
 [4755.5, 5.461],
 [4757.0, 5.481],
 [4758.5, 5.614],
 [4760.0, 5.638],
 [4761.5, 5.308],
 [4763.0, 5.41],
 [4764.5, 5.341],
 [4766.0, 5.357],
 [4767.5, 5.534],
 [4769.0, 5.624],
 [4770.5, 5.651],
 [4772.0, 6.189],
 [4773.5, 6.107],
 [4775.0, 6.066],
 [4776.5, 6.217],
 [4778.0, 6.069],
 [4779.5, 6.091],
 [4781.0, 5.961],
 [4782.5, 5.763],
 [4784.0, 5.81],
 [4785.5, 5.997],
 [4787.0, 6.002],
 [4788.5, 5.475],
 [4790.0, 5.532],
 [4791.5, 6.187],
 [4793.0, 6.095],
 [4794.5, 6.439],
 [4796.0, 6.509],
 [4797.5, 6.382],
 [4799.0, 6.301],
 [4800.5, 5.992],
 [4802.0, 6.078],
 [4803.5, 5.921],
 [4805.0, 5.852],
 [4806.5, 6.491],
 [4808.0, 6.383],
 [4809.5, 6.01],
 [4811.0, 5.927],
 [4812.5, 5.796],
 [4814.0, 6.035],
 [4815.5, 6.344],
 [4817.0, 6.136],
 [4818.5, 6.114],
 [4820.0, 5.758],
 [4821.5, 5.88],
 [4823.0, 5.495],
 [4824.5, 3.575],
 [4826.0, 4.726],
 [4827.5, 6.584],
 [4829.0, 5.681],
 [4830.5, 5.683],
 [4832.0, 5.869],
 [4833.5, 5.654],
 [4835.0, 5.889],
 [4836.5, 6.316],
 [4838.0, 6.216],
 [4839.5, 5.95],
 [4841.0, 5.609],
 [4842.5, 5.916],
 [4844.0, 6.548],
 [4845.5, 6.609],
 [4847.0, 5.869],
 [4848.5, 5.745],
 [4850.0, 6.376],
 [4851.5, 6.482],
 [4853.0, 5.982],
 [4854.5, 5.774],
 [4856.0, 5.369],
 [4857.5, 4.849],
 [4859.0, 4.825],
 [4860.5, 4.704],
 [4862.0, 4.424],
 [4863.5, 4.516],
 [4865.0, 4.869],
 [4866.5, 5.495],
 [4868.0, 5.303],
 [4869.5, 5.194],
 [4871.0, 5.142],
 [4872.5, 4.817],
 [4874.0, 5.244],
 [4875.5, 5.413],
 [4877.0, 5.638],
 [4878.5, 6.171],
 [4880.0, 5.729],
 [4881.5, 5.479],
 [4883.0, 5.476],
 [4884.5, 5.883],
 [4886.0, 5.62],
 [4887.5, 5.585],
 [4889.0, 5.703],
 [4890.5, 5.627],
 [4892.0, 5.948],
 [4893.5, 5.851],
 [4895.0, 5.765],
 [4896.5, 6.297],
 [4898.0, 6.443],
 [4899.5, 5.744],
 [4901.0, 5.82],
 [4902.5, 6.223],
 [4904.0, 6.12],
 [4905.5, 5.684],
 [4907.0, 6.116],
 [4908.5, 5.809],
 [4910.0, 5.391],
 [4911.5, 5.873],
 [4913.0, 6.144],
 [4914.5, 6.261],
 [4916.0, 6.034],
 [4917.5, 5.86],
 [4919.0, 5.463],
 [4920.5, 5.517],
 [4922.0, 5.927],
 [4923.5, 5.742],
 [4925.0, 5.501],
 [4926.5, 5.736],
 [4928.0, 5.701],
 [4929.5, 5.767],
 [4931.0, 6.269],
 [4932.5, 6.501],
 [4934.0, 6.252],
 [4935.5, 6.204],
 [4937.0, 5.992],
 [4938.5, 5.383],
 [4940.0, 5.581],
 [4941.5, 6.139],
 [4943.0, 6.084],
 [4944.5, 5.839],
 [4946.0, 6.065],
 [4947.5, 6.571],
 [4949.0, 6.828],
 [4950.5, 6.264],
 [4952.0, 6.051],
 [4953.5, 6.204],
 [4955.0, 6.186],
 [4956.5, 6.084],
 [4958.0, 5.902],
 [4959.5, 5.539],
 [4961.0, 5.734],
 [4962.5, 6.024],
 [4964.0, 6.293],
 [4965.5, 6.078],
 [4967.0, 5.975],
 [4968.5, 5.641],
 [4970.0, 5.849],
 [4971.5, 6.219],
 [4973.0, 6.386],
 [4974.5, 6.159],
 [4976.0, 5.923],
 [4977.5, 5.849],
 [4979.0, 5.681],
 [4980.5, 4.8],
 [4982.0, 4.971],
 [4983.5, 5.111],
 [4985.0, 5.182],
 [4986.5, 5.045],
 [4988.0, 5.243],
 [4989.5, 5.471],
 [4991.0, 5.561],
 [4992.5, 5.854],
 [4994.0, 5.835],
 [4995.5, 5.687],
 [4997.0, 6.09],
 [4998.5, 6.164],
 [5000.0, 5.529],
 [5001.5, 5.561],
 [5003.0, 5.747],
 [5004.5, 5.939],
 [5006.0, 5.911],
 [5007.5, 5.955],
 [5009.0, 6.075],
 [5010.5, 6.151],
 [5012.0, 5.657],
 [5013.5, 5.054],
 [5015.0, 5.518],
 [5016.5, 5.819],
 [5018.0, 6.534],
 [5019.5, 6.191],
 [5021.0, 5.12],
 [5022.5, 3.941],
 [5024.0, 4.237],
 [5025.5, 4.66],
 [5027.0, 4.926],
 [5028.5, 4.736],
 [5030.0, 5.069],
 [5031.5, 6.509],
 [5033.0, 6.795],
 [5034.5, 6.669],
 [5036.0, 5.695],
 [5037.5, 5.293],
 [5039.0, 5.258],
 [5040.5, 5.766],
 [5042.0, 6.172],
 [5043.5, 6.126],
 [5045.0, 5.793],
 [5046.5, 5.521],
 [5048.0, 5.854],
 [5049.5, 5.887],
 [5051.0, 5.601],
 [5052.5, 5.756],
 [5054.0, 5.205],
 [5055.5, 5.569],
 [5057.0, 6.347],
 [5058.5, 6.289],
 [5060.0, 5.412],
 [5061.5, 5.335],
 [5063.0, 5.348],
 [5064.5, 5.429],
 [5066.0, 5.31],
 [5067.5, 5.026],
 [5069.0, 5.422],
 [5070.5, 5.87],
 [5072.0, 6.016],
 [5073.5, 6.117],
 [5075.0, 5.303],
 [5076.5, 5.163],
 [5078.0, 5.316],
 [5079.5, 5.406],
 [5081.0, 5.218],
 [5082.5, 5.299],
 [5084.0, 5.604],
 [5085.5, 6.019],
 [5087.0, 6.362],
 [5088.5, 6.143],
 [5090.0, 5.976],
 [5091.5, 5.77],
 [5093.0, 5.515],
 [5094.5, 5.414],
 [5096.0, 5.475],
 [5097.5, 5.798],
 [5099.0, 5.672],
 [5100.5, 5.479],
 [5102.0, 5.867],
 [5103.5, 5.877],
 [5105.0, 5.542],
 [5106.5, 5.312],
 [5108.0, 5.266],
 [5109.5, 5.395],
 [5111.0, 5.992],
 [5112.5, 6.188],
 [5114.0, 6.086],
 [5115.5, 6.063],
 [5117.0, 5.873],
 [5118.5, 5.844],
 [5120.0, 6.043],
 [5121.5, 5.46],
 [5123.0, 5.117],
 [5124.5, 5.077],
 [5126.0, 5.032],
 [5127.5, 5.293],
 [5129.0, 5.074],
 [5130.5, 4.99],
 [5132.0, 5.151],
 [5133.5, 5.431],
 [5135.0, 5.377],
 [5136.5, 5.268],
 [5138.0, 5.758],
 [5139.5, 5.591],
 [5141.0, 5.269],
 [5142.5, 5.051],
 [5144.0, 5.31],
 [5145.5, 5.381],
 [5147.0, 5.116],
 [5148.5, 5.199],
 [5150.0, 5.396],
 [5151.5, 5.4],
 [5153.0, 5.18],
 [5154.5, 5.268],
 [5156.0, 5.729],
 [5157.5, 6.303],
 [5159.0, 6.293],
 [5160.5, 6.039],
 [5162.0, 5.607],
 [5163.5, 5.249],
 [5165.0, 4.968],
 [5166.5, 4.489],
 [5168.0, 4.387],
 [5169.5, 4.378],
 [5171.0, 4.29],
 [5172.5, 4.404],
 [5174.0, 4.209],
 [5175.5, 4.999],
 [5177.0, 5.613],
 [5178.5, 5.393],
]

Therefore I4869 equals 0.16 mag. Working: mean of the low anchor 5.63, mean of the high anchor 5.91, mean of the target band 5.05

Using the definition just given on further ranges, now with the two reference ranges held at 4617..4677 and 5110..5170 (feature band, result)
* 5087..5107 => -0.052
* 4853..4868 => 0.104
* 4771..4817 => -0.090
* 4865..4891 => 0.012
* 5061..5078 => -0.005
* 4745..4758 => -0.049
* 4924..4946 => -0.078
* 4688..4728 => -0.032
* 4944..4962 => -0.112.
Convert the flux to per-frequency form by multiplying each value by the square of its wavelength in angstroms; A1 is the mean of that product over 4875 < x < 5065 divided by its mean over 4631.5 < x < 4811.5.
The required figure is 1.11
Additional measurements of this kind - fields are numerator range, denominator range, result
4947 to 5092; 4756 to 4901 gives 1.07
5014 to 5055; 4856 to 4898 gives 1.10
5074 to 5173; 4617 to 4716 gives 1.16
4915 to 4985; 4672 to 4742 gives 1.14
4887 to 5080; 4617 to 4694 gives 1.17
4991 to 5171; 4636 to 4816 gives 1.11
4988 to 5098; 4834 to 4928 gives 1.06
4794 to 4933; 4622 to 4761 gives 1.09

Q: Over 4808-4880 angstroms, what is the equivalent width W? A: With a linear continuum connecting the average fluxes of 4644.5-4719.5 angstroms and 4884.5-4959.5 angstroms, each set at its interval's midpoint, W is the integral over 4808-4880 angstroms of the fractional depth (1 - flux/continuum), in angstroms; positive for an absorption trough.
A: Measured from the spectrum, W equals 2.68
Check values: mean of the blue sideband 5.67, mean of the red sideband 5.95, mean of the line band 5.64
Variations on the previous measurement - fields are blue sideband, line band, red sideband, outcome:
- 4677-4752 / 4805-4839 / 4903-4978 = 0.2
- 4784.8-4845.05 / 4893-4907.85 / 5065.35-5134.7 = -0.5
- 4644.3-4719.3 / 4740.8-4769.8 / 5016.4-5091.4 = -0.4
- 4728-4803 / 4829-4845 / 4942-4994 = -0.3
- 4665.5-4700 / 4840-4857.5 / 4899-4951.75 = -0.4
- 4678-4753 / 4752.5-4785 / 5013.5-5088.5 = 0.1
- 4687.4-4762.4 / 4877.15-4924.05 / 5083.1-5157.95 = -1.4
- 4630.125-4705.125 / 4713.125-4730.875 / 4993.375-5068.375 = -1.1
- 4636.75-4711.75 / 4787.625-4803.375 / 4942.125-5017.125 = -1.1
